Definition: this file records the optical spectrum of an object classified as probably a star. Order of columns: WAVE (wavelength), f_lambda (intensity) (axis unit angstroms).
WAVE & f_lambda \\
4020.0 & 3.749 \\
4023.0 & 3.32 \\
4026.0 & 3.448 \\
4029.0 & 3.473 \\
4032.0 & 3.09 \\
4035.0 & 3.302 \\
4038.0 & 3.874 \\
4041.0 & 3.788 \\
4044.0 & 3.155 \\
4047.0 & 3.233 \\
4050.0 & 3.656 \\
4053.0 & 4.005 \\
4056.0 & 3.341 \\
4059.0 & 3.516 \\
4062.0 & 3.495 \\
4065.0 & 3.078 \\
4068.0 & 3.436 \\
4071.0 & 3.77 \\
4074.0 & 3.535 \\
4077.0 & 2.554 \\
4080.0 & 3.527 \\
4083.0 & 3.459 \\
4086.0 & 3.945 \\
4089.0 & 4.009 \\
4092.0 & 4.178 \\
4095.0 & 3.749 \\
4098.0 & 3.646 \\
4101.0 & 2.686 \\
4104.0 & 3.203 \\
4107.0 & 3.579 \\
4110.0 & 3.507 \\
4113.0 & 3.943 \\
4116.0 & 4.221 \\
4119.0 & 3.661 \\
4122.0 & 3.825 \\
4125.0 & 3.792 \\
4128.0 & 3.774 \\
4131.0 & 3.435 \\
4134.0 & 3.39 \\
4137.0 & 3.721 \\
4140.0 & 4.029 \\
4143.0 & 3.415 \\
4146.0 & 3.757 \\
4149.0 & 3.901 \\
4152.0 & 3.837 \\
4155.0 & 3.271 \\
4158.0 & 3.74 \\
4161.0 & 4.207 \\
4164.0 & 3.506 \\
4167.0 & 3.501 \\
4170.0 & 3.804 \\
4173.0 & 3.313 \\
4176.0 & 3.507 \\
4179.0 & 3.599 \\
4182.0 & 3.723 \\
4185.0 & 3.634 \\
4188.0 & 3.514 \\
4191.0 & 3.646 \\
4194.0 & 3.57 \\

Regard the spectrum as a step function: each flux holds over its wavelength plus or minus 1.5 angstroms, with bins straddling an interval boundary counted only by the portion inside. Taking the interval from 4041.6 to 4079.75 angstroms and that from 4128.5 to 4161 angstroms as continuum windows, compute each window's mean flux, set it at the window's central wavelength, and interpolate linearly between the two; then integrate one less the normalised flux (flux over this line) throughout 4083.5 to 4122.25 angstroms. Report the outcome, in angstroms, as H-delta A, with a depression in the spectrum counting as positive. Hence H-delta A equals -1.6 angstroms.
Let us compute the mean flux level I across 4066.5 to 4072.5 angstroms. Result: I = 3.6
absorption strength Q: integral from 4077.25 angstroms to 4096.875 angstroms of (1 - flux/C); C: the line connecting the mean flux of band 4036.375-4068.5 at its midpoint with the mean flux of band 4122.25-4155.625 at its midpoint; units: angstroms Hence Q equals -0.8 angstroms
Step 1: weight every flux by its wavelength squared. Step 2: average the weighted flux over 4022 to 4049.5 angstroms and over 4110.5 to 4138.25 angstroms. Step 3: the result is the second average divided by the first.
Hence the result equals 1.14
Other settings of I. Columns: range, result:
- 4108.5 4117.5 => 3.89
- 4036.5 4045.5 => 3.61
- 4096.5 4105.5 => 3.18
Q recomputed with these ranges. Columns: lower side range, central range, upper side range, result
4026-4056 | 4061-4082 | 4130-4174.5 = 1.2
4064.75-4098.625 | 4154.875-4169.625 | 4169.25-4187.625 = -0.4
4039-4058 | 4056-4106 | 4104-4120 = 2.1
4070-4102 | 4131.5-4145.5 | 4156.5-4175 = 0.0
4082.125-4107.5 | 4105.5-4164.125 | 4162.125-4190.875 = -2.2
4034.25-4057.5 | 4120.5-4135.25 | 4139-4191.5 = -0.1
